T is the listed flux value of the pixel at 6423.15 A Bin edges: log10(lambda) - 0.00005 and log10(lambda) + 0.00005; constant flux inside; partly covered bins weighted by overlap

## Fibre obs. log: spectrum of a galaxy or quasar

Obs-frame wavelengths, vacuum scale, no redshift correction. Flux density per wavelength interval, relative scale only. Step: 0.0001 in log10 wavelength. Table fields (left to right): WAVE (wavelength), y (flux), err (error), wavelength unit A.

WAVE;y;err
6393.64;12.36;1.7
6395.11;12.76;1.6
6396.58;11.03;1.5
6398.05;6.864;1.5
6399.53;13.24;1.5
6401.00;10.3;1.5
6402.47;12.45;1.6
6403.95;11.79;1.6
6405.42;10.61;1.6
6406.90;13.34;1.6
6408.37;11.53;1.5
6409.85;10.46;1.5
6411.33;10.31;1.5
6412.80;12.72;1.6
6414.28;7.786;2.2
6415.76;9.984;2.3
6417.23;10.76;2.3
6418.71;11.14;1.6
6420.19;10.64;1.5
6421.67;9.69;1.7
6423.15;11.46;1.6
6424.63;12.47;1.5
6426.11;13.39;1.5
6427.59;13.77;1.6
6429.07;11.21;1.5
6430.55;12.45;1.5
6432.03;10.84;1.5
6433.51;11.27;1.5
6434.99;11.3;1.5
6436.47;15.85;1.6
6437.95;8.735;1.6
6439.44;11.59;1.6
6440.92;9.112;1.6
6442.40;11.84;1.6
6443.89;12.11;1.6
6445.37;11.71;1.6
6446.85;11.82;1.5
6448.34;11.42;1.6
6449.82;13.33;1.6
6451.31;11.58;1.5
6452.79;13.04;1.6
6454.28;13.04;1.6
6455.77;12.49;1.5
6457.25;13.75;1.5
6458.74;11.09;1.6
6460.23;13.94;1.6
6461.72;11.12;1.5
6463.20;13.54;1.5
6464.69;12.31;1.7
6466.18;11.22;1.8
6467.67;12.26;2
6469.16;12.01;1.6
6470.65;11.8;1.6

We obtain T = 11.46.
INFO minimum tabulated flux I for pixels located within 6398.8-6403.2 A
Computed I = 10.3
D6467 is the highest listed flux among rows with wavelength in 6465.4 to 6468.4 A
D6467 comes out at 12.26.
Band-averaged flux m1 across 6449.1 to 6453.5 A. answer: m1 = 12.6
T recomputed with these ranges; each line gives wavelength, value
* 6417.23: 10.76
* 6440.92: 9.112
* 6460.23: 13.94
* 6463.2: 13.54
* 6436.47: 15.85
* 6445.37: 11.71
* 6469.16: 12.01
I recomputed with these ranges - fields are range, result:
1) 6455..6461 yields 11.09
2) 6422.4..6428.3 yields 11.46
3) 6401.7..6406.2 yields 10.61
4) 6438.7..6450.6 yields 9.112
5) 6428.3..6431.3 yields 11.21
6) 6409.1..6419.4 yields 7.786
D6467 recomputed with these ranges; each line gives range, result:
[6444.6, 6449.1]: 11.82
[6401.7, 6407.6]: 13.34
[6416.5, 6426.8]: 13.39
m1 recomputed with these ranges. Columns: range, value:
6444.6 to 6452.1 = 12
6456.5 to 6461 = 12.9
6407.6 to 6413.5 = 11.3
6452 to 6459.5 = 12.7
